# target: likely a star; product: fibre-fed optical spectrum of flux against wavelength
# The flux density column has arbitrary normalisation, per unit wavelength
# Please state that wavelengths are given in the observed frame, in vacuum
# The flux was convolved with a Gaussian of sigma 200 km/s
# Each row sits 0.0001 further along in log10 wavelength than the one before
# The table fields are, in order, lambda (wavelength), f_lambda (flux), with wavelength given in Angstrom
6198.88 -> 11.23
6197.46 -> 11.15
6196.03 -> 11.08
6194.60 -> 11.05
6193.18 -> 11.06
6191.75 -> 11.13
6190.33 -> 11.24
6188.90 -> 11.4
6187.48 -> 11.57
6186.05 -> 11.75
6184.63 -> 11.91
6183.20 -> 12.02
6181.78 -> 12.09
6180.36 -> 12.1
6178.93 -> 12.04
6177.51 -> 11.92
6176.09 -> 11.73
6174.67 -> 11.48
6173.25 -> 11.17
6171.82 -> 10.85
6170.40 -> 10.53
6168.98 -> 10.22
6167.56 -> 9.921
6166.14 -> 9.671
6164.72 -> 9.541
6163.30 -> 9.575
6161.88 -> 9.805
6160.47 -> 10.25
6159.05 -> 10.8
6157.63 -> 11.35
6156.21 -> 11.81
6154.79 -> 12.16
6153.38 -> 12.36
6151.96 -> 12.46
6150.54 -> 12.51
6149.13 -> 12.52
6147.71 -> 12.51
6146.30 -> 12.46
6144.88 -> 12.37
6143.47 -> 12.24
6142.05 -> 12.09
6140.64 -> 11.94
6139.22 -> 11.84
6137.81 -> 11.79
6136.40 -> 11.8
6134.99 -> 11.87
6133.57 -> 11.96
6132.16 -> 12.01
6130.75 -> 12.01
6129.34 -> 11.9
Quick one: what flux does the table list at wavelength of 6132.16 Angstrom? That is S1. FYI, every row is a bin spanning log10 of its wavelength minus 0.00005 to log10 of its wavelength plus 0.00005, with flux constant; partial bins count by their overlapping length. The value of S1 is 12.01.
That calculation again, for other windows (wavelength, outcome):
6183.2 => 12.02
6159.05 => 10.8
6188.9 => 11.4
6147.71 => 12.51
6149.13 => 12.52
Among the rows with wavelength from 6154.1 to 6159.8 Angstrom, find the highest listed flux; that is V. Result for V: 12.16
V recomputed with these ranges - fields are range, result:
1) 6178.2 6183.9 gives 12.1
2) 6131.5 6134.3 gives 12.01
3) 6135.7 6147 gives 12.46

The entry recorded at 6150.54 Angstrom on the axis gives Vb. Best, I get 12.51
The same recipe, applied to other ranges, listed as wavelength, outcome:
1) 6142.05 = 12.09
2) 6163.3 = 9.575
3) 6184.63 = 11.91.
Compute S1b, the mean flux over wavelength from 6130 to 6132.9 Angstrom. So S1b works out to 12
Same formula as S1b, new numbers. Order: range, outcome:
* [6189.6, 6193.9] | 11.2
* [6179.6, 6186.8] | 12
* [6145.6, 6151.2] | 12.5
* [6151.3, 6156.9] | 12.2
